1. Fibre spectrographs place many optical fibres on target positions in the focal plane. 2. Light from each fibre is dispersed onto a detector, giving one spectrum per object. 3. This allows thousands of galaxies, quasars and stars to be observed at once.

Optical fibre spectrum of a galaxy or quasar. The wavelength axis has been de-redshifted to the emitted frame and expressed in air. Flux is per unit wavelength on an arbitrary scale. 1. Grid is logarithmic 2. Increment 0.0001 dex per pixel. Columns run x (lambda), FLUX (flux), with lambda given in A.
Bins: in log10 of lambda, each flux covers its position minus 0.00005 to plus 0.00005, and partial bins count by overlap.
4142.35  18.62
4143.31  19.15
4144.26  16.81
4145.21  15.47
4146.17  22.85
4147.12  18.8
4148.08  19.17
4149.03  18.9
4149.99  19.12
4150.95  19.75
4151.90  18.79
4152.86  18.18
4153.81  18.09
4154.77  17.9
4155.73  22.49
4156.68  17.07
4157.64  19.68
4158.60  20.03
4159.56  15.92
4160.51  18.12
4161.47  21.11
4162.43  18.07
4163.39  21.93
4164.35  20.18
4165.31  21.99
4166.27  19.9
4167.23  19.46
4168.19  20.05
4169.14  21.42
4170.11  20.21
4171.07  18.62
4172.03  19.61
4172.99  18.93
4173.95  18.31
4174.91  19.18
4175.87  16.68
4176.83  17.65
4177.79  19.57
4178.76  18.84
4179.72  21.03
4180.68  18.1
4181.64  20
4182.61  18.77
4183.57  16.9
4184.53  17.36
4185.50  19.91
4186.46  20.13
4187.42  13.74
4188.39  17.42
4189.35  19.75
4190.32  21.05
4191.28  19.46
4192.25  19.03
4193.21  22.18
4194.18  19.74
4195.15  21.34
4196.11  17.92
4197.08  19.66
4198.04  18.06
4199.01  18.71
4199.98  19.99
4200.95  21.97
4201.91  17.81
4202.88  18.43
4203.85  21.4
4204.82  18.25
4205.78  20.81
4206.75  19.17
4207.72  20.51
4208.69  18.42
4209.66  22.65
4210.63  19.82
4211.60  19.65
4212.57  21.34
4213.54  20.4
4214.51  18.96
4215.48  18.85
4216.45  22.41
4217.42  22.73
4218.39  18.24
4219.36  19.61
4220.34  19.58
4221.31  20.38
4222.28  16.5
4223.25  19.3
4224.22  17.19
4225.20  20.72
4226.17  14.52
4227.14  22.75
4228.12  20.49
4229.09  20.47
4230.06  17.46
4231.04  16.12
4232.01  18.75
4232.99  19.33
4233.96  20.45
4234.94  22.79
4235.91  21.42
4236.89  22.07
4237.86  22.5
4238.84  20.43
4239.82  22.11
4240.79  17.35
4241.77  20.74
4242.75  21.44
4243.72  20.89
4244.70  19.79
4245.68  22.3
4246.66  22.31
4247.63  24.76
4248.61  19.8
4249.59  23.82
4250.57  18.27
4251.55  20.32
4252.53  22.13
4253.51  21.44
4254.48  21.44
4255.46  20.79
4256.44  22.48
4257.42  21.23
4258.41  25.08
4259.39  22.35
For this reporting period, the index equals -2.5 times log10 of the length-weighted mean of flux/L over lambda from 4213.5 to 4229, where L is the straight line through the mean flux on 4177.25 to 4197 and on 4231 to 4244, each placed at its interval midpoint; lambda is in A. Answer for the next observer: 0.03 mag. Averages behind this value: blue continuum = 19.1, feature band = 19.5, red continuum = 20.6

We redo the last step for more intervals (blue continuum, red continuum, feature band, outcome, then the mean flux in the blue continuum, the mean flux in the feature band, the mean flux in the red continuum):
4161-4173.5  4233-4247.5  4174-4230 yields 0.07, 20.1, 19.4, 21.2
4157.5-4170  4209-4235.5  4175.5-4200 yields 0.05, 19.8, 19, 19.7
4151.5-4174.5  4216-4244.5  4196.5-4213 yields 0.00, 19.4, 19.8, 20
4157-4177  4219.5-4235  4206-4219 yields -0.06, 19.4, 20.2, 19.1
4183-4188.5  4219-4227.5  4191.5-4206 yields -0.09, 17.6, 19.7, 18.9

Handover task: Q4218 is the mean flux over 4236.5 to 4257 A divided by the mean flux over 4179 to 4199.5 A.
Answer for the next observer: 1.12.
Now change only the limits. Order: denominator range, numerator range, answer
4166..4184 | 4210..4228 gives 1.03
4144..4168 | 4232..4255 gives 1.10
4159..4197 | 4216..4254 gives 1.06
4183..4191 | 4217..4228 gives 1.05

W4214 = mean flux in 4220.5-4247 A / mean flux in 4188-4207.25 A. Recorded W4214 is 1.02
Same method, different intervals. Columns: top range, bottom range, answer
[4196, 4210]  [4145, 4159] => 1.02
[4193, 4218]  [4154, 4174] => 1.02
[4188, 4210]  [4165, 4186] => 1.03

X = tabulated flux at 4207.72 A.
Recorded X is 20.51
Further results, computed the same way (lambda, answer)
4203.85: 21.4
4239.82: 22.11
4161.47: 21.11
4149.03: 18.9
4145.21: 15.47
